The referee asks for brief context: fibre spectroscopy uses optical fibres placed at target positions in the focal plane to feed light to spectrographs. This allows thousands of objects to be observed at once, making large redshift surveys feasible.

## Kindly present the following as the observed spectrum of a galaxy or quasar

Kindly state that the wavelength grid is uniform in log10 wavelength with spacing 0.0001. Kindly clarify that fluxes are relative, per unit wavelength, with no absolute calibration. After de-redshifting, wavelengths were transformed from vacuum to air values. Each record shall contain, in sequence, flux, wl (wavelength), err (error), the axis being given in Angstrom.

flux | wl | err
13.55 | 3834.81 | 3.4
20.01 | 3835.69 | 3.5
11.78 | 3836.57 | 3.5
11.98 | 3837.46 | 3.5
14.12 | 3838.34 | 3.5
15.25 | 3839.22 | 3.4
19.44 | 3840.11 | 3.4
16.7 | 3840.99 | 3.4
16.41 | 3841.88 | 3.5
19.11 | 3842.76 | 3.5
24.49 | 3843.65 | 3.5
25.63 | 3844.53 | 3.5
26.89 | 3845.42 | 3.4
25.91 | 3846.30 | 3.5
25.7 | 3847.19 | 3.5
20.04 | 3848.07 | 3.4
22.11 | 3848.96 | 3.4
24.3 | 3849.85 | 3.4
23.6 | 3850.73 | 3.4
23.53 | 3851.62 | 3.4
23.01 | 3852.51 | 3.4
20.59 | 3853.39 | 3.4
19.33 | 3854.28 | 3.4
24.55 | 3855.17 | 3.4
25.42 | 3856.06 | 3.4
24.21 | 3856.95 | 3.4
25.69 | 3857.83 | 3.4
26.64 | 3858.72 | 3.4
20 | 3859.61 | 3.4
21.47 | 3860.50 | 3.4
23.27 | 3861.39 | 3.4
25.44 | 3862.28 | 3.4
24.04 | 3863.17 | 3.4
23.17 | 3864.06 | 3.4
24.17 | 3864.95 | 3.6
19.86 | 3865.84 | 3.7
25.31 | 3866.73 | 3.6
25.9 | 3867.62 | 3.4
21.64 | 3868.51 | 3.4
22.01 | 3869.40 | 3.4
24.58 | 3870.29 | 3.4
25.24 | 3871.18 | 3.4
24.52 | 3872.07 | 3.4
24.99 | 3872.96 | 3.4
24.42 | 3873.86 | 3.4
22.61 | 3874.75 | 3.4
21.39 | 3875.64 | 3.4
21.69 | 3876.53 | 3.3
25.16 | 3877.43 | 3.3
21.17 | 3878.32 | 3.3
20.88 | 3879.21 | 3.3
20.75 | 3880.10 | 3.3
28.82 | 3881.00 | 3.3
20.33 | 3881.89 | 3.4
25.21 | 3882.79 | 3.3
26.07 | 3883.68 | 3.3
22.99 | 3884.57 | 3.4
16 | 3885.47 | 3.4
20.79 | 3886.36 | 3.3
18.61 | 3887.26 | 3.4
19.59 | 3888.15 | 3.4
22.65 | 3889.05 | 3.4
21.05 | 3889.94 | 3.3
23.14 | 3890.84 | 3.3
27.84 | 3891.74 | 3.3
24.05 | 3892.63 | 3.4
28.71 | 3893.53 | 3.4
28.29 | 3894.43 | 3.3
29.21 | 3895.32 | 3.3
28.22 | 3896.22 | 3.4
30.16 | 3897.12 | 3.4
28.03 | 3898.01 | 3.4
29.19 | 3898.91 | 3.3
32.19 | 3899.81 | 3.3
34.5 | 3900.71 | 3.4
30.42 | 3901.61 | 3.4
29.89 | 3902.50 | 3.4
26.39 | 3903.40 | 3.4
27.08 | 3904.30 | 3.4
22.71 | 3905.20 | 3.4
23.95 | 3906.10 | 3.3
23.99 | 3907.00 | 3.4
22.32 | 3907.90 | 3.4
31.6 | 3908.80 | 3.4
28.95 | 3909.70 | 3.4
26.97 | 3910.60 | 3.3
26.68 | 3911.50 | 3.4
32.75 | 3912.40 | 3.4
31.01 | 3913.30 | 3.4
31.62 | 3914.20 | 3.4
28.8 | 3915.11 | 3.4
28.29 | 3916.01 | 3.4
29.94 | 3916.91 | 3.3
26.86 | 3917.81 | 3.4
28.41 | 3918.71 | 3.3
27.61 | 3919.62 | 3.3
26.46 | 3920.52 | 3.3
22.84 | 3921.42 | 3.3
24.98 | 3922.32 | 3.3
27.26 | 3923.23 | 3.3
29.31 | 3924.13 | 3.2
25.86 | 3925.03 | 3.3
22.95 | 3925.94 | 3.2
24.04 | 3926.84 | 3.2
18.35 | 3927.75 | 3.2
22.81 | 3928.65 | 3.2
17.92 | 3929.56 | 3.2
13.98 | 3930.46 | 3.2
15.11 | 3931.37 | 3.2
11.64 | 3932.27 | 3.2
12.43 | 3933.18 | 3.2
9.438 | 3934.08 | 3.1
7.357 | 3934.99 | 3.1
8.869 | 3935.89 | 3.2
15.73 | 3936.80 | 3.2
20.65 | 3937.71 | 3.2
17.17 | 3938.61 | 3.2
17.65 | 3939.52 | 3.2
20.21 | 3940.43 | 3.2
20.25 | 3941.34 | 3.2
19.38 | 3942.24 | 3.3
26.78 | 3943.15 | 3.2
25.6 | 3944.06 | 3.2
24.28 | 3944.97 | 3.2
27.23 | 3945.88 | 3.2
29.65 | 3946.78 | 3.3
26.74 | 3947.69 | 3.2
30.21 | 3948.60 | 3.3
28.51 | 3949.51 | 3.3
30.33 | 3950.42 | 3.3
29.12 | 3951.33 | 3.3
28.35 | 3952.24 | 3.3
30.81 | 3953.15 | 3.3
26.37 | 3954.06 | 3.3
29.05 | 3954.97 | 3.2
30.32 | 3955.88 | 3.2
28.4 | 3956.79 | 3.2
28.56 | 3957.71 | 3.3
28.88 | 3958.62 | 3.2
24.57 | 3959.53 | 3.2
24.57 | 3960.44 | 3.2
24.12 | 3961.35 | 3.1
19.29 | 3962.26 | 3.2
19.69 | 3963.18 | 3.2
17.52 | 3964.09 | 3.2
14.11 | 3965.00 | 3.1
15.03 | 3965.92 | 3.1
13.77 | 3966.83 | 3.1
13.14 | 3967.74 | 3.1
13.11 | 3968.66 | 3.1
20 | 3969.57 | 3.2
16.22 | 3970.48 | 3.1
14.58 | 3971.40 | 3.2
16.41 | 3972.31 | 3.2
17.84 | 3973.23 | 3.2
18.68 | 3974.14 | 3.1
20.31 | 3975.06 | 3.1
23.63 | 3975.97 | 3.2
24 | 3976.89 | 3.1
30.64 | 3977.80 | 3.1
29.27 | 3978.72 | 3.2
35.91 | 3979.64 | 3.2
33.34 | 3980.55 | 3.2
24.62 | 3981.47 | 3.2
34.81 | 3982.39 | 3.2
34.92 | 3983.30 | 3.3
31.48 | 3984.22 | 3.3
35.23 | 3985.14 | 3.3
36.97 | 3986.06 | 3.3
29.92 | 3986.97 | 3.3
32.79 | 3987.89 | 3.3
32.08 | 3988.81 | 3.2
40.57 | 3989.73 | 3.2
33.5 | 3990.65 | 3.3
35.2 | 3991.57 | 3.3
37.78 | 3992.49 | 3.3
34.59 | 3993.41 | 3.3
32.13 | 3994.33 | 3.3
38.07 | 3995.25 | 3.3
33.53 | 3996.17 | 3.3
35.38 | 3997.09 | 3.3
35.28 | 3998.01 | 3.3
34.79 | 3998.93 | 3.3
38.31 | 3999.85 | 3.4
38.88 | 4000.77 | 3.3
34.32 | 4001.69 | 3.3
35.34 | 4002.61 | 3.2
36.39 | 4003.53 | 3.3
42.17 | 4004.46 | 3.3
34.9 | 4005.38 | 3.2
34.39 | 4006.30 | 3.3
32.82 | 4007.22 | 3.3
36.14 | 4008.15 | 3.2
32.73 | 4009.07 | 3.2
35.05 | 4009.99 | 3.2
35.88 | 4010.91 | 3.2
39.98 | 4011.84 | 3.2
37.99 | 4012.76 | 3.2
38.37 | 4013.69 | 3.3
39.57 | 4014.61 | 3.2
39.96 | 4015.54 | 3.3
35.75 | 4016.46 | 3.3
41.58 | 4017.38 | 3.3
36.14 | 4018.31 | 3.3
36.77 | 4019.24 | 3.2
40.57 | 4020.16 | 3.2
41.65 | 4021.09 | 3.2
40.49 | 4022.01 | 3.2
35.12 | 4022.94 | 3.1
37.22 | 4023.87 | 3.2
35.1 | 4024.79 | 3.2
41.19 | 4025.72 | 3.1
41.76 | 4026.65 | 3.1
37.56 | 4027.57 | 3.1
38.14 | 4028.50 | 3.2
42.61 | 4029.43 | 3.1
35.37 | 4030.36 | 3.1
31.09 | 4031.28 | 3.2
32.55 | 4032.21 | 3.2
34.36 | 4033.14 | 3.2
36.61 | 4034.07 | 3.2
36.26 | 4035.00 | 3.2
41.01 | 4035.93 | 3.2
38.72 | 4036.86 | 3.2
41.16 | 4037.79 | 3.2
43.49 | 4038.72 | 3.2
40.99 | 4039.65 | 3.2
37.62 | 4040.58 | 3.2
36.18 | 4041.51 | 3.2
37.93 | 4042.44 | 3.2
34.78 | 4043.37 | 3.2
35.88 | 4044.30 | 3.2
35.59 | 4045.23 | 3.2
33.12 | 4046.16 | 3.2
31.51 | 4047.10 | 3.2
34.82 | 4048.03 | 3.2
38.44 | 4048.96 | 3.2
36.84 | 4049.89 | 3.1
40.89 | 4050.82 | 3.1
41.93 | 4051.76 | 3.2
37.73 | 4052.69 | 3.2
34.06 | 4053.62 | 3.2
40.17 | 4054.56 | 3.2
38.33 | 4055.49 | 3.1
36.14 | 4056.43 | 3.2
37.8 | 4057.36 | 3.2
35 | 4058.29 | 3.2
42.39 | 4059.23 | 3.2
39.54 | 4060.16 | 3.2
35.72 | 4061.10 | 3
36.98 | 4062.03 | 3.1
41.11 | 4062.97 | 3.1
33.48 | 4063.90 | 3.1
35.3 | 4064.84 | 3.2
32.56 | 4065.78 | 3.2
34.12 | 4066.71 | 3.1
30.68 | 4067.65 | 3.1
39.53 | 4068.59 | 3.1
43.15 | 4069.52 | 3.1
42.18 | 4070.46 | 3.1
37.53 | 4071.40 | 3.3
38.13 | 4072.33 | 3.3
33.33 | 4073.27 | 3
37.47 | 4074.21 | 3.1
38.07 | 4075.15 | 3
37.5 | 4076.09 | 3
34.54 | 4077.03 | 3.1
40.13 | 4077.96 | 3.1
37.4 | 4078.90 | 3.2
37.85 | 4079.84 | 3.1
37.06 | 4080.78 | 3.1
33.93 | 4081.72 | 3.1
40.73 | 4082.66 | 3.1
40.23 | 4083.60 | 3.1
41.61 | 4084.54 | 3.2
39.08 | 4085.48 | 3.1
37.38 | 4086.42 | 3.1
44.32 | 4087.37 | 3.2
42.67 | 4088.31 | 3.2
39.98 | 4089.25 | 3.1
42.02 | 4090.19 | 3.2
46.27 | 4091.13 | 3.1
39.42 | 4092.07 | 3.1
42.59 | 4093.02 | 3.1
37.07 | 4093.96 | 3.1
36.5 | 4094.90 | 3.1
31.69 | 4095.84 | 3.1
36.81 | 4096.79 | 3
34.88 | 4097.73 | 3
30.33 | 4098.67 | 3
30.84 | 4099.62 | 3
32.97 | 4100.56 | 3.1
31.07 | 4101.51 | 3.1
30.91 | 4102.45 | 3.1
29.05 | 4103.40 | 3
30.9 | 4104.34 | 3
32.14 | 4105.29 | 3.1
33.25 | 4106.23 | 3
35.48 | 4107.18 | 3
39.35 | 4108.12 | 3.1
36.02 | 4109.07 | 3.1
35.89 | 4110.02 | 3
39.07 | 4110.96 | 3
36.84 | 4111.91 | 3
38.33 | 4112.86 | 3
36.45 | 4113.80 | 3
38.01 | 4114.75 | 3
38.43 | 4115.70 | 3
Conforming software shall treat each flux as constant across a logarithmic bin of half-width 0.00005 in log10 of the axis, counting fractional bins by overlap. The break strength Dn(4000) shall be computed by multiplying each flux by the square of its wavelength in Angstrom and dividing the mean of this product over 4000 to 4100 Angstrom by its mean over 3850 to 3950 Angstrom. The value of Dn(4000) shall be 1.69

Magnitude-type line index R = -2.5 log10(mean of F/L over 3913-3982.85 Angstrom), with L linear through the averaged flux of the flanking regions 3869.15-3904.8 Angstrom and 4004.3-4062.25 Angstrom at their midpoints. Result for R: 0.29 mag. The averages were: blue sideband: 25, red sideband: 37.5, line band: 23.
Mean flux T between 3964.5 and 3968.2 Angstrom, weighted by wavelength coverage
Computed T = 14.1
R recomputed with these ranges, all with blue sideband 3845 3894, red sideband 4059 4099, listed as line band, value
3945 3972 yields 0.24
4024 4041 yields -0.10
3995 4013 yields -0.11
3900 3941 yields 0.14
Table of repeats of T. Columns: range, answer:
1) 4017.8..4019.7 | 36.4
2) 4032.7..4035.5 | 35.8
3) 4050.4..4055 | 38.9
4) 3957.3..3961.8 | 26.2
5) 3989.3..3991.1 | 37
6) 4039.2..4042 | 38.3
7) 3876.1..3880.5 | 22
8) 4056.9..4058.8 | 36.5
